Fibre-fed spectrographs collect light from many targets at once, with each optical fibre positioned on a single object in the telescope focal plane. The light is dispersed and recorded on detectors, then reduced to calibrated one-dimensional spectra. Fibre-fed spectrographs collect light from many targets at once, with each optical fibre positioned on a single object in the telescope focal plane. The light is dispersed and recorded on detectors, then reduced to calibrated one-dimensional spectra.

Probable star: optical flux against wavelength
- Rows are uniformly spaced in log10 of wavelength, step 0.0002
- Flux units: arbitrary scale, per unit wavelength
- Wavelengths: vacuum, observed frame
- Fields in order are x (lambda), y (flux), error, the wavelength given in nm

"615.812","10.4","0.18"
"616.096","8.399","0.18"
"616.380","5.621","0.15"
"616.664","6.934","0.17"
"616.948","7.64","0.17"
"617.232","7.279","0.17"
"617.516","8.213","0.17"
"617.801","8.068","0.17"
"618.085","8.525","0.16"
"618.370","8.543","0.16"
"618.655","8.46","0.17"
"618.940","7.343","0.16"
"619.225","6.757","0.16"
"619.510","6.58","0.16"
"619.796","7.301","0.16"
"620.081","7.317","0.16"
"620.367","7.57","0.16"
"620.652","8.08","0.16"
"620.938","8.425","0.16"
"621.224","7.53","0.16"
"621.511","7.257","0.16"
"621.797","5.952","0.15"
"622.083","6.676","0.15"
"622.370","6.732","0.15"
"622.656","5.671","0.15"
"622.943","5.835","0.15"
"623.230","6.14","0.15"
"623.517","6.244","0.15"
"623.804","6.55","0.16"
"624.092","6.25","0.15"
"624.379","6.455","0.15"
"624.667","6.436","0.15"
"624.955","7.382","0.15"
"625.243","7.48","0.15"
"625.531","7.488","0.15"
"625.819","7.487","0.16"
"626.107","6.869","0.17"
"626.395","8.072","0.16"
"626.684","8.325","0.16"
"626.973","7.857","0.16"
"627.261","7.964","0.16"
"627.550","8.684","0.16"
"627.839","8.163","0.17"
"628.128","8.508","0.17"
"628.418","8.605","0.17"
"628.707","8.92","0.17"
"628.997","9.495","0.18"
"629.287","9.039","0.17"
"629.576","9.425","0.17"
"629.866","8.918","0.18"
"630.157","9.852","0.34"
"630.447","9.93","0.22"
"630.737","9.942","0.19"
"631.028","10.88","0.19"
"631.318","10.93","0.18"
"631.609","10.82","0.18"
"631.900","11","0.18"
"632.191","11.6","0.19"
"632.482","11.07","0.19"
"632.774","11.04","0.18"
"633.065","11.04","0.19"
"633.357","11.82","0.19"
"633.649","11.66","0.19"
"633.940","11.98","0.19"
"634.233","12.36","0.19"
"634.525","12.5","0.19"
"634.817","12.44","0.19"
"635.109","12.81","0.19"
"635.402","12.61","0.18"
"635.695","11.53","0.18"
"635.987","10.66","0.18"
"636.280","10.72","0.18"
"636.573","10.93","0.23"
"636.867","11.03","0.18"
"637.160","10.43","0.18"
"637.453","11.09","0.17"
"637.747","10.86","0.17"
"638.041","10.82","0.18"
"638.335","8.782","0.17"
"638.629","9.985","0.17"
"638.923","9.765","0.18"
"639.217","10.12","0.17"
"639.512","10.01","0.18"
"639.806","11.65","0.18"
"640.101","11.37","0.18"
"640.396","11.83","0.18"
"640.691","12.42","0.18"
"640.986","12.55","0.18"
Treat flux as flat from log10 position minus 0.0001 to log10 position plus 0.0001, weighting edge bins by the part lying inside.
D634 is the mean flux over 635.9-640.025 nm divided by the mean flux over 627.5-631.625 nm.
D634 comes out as 1.1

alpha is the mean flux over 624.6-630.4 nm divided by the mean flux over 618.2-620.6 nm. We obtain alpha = 1.10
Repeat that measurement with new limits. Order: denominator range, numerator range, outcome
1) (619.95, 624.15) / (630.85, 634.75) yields 1.68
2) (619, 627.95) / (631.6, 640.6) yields 1.57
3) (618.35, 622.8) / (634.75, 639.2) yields 1.51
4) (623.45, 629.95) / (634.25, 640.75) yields 1.41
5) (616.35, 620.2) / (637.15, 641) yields 1.43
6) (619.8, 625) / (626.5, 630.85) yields 1.31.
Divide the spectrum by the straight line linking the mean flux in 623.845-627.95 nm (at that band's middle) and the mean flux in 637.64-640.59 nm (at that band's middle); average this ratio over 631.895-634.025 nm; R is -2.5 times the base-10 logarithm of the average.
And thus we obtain -0.245 mag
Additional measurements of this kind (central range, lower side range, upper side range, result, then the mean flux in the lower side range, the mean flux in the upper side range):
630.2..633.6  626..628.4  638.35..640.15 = -0.21 mag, 8.1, 10.3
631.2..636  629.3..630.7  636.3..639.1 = -0.17 mag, 9.52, 10.4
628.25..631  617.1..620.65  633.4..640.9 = 0.04 mag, 7.68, 11.2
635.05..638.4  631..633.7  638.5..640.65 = -0.01 mag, 11.2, 10.8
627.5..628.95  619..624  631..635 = 0.12 mag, 6.86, 11.5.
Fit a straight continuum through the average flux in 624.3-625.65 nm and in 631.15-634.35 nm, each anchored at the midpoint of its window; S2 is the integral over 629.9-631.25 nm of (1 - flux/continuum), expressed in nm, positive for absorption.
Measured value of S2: 0.011 nm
